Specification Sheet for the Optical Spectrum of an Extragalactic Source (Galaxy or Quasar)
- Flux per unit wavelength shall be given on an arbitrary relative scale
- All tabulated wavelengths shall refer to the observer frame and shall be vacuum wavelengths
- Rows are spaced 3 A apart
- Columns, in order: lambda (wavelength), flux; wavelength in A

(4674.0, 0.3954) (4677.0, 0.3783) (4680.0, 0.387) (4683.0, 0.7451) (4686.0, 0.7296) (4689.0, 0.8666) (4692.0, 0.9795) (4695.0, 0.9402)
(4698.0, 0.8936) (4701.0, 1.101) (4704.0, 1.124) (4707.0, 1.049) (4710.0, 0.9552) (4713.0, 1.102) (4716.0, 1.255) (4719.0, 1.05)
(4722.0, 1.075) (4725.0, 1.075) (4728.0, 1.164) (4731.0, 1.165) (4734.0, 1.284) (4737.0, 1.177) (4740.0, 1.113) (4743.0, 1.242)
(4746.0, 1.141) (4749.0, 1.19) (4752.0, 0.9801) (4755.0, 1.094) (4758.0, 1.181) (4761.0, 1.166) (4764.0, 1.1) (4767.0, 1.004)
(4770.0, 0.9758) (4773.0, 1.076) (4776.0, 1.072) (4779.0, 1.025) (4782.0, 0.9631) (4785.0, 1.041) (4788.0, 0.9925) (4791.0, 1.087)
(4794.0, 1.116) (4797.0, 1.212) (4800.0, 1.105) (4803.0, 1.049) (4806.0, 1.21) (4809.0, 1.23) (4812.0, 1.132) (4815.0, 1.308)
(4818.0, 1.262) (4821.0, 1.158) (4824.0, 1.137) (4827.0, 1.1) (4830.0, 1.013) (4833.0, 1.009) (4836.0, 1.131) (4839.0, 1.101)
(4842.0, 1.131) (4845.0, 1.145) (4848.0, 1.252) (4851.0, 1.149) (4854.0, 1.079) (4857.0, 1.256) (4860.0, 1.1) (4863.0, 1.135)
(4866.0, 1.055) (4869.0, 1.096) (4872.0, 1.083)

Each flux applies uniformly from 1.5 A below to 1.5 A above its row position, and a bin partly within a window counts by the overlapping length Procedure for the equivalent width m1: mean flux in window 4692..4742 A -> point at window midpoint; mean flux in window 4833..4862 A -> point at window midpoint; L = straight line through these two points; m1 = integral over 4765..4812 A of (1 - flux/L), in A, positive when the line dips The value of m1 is 1.7 A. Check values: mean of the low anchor 1.09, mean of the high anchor 1.14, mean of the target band 1.08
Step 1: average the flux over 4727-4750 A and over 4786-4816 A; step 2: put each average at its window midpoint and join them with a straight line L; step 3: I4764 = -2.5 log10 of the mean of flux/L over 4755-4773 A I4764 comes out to 0.08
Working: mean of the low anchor 1.18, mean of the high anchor 1.14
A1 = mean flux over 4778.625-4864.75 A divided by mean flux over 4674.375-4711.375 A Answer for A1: 1.35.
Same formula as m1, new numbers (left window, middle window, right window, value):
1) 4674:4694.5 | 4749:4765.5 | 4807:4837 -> -3.33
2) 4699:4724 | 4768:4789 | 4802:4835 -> 1.92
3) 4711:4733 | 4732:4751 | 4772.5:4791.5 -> -1.55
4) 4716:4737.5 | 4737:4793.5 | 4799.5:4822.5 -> 3.93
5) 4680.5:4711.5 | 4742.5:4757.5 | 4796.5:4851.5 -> -1.61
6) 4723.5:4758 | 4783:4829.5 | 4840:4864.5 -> 0.59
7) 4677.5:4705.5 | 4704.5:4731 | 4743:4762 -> -3.47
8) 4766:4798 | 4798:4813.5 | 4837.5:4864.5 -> -0.90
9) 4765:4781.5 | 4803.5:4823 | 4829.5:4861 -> -2.20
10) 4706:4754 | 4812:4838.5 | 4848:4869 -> -0.11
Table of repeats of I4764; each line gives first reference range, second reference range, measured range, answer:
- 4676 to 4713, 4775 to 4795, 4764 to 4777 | -0.03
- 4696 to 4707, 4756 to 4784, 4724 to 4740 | -0.12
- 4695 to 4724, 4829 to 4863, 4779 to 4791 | 0.09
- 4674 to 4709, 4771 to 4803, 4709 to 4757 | -0.22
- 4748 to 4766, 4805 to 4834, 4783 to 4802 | 0.05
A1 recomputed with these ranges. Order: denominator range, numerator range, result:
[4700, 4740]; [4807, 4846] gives 1.02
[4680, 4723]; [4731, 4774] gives 1.16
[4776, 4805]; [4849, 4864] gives 1.07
